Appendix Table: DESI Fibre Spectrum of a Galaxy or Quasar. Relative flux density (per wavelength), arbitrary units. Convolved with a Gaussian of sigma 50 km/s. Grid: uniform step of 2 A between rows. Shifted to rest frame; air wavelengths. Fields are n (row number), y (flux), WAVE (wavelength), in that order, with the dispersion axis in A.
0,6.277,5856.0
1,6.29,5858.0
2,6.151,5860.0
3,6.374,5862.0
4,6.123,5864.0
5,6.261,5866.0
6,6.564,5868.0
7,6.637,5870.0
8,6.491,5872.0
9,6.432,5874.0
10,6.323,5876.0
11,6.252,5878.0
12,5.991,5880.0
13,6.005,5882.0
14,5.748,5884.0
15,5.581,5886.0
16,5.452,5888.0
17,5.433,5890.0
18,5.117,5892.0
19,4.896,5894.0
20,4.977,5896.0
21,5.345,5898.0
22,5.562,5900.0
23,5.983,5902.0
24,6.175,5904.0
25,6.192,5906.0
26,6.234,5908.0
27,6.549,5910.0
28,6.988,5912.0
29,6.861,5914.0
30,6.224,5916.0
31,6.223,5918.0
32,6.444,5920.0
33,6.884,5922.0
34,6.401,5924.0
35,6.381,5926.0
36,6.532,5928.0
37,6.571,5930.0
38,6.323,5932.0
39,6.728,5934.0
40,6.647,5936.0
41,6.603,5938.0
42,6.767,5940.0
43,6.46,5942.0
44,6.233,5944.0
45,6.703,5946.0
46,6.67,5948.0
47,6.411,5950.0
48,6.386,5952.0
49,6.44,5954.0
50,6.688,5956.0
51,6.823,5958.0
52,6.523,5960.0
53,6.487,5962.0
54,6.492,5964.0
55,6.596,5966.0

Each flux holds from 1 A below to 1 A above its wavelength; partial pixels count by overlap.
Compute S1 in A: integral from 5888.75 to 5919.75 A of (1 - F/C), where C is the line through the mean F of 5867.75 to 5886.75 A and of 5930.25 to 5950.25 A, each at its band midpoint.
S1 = 2.1 A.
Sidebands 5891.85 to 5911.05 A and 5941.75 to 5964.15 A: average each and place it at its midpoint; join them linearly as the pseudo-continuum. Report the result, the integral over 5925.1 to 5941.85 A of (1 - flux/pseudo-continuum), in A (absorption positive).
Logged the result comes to -0.9 A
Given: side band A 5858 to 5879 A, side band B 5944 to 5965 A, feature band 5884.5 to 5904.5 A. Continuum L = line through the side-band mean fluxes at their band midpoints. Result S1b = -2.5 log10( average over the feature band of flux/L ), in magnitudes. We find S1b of 0.179 mag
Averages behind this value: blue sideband 6.36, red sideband 6.55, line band 5.44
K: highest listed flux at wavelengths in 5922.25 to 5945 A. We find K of 6.767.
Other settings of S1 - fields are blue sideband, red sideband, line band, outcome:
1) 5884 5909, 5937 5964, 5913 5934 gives -1.5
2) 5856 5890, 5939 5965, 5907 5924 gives -0.5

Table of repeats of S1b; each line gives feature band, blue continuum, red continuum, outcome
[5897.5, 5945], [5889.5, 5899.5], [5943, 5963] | -0.11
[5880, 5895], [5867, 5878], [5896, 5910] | 0.13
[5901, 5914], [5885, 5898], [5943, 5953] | -0.14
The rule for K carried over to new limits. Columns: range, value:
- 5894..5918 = 6.988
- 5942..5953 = 6.703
